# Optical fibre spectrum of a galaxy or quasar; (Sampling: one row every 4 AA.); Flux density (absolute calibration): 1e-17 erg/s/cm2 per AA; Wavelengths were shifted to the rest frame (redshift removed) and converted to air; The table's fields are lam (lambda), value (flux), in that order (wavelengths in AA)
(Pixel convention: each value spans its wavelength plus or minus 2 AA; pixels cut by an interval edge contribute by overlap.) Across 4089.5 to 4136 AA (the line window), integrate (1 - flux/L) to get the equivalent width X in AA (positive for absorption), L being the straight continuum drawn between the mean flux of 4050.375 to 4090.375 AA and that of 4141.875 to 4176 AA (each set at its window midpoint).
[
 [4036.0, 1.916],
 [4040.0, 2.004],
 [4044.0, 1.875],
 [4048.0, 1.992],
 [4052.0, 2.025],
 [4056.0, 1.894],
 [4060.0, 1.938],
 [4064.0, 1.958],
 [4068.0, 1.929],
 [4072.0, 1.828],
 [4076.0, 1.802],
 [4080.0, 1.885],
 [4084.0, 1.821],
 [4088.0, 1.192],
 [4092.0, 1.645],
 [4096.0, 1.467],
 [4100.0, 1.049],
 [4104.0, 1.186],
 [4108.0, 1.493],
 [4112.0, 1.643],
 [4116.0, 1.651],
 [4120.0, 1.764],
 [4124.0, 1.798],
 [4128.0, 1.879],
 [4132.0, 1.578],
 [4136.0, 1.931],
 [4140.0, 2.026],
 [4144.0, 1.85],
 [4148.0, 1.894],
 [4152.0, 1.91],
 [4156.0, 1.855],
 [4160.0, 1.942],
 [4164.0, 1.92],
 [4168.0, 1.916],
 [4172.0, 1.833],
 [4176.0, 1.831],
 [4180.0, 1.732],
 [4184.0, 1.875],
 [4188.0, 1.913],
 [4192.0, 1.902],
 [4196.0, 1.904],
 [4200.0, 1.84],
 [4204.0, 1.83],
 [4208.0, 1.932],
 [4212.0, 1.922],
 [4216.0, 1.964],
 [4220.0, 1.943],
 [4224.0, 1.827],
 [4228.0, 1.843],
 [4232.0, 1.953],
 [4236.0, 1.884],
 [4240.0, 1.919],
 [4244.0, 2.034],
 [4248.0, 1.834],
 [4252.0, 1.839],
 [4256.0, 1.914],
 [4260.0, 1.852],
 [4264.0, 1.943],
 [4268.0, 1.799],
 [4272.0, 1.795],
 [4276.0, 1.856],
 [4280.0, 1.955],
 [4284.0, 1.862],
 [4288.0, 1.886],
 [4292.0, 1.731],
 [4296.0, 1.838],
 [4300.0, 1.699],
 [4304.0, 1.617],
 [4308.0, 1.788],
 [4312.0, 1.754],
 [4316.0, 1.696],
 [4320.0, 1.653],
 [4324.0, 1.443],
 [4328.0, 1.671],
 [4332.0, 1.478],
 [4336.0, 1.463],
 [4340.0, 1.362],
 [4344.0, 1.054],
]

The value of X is 7.11 AA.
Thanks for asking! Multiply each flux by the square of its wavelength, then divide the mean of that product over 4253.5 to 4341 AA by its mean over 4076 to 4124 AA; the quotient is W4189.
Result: 1.2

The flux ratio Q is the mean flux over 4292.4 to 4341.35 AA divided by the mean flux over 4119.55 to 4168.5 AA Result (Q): 0.87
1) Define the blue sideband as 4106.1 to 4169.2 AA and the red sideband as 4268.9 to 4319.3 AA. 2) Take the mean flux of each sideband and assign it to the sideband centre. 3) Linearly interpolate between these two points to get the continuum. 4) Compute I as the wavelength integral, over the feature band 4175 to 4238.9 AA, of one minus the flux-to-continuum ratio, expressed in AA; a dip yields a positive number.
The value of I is -2.8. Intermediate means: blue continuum 1.81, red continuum 1.79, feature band 1.88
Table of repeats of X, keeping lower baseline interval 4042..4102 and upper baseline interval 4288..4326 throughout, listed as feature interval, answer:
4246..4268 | -2.02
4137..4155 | -1.87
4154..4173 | -1.79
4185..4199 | -1.40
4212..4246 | -4.00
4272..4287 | -1.50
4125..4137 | -0.31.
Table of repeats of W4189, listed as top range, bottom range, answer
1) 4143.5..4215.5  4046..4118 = 1.17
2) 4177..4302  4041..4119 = 1.19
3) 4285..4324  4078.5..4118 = 1.27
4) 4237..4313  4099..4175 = 1.12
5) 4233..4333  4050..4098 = 1.11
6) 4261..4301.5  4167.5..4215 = 1.03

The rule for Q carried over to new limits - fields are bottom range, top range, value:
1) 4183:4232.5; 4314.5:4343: 0.80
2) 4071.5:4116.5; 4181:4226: 1.23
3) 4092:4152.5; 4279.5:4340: 1.01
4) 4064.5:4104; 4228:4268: 1.18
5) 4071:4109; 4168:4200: 1.21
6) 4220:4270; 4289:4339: 0.87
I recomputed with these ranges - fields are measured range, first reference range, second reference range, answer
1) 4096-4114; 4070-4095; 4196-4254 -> 3.8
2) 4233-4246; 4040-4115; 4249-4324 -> -1.2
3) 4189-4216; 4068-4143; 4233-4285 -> -1.4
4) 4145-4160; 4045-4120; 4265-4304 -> -1.3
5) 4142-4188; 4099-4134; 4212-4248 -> -4.1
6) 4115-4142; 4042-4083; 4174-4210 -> 1.1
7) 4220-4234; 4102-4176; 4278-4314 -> -0.8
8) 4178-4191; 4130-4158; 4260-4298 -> 0.1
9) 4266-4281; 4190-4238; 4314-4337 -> -1.1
